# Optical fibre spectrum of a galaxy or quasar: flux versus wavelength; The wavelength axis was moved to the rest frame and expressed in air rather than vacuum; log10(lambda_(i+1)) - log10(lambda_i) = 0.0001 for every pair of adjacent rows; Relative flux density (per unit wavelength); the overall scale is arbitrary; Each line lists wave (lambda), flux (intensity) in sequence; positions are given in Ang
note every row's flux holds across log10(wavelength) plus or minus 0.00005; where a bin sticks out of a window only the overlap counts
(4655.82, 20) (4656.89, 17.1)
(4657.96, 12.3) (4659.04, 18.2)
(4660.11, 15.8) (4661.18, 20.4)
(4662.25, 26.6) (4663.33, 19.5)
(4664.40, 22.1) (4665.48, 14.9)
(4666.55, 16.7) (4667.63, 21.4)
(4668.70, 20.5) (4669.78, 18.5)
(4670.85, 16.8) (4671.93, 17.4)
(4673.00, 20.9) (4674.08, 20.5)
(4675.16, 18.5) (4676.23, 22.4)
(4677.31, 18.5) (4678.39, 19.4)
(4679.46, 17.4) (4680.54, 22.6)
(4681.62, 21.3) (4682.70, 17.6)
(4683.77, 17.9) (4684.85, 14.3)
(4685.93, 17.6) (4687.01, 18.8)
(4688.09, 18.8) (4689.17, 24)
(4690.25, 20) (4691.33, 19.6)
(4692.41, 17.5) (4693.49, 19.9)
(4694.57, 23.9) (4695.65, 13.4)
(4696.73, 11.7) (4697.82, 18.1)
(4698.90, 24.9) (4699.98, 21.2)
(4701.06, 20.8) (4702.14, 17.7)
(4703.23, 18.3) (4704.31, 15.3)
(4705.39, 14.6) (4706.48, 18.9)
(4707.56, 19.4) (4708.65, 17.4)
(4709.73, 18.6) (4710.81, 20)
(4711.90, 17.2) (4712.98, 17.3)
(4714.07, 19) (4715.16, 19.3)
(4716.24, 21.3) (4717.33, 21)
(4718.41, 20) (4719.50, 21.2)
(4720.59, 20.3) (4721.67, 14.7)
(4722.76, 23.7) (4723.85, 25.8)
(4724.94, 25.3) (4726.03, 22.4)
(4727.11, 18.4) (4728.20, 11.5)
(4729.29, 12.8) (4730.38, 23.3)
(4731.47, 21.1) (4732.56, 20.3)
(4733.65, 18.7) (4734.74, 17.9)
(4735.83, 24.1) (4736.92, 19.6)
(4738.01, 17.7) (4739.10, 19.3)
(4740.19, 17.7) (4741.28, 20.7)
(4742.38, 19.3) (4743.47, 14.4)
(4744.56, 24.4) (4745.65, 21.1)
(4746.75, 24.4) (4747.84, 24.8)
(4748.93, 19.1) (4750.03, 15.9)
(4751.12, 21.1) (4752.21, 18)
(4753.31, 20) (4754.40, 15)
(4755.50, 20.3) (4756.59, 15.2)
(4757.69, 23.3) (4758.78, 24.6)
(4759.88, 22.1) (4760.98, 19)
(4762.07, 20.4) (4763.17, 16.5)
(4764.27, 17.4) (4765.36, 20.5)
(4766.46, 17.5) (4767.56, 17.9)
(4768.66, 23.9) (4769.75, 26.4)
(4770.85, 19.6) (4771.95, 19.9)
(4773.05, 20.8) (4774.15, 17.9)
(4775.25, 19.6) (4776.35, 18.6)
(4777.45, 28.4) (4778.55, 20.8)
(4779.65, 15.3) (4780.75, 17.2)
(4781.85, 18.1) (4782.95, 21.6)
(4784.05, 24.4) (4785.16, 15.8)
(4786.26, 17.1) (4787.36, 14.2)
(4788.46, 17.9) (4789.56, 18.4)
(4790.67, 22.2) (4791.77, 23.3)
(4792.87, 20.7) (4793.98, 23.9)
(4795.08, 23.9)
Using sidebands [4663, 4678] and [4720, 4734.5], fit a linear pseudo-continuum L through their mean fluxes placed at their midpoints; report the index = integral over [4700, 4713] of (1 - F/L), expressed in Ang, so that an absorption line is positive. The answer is 1.0 Ang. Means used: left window 19.2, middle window 18.1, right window 19.8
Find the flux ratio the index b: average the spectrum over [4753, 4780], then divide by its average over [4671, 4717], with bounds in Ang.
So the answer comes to 1.06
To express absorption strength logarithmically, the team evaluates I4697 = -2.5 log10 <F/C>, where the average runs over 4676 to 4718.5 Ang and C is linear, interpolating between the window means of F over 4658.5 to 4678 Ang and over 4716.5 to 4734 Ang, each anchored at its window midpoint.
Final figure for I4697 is 0.05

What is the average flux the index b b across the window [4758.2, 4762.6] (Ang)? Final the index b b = 21.6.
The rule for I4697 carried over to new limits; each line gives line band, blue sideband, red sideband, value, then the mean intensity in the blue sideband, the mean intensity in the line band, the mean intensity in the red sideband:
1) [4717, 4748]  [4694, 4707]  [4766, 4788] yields -0.07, 18.2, 20.1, 19.8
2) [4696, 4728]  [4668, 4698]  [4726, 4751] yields -0.01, 18.9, 19.3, 19.5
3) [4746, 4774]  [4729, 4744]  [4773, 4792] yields -0.04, 19.2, 20.1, 19.4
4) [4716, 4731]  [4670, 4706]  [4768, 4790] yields -0.05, 18.8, 20.1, 19.8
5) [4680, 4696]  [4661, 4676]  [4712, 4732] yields 0.03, 19.7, 19.2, 19.8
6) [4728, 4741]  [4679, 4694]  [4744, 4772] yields 0.06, 19.1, 18.9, 20.3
